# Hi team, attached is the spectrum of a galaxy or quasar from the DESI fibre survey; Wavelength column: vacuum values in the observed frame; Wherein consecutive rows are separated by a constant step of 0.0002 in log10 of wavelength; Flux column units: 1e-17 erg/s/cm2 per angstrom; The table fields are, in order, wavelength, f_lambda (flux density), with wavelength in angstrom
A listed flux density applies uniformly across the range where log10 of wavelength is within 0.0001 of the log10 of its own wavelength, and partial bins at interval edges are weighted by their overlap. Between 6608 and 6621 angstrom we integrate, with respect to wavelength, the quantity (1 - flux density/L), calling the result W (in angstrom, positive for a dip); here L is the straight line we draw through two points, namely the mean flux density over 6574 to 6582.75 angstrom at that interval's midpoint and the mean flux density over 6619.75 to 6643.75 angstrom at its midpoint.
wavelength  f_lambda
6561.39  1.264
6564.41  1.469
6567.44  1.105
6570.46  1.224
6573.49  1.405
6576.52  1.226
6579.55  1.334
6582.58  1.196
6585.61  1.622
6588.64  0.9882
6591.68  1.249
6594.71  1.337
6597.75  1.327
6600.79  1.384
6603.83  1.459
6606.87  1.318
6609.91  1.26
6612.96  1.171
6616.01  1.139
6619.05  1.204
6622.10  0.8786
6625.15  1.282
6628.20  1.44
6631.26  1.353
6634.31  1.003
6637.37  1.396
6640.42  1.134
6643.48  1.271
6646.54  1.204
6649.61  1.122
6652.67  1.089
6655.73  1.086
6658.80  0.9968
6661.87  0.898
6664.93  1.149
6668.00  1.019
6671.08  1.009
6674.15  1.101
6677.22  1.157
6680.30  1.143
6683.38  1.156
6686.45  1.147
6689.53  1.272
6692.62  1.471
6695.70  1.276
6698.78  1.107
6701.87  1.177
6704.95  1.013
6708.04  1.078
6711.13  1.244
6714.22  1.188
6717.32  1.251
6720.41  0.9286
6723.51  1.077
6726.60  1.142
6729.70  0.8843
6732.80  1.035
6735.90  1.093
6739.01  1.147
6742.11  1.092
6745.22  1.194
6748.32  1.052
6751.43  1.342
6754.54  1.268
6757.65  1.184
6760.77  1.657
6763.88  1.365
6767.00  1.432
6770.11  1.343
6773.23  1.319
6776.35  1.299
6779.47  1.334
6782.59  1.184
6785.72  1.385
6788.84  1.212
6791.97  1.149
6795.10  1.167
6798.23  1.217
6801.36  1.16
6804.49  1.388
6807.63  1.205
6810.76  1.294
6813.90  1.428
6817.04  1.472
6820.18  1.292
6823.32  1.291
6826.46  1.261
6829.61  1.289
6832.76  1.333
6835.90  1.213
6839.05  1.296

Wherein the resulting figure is 0.52 angstrom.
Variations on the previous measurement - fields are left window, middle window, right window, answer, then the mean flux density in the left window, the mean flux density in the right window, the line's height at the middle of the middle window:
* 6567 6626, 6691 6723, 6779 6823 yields 2.46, 1.26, 1.28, 1.27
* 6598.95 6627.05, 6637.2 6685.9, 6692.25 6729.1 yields 3.20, 1.24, 1.15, 1.19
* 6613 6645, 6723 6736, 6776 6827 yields 2.19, 1.21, 1.28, 1.25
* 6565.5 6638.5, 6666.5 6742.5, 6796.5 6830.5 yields 9.00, 1.26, 1.3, 1.28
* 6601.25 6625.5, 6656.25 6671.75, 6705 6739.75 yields 1.87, 1.22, 1.09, 1.16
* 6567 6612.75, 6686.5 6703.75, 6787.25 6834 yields 0.56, 1.3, 1.28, 1.29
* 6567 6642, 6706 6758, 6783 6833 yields 5.94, 1.26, 1.28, 1.27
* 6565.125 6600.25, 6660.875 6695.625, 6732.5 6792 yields 3.36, 1.28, 1.26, 1.27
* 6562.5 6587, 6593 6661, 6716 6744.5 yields 1.17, 1.32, 1.07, 1.24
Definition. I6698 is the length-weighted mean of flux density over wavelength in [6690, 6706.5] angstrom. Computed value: 1.21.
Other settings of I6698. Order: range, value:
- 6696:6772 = 1.18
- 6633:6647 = 1.2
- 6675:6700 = 1.21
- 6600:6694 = 1.18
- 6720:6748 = 1.07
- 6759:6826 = 1.31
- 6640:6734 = 1.12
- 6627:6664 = 1.16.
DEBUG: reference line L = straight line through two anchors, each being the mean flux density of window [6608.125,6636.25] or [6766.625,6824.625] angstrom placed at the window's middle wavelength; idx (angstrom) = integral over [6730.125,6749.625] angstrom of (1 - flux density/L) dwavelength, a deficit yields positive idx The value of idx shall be 2.63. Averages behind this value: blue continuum 1.2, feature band 1.09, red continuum 1.29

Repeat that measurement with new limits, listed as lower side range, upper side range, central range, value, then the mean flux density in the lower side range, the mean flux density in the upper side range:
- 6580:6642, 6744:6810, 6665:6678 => 2.0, 1.26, 1.28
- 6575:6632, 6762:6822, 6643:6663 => 2.9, 1.27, 1.3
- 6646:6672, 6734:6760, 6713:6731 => 1.1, 1.06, 1.18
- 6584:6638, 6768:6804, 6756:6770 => -1.6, 1.26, 1.26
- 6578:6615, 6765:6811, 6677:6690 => 1.2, 1.3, 1.27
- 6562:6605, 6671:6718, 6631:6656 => 1.2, 1.31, 1.18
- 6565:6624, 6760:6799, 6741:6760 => 1.3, 1.26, 1.31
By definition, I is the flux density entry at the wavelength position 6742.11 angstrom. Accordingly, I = 1.092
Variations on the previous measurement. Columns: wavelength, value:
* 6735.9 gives 1.093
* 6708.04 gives 1.078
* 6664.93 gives 1.149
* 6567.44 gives 1.105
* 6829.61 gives 1.289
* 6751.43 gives 1.342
